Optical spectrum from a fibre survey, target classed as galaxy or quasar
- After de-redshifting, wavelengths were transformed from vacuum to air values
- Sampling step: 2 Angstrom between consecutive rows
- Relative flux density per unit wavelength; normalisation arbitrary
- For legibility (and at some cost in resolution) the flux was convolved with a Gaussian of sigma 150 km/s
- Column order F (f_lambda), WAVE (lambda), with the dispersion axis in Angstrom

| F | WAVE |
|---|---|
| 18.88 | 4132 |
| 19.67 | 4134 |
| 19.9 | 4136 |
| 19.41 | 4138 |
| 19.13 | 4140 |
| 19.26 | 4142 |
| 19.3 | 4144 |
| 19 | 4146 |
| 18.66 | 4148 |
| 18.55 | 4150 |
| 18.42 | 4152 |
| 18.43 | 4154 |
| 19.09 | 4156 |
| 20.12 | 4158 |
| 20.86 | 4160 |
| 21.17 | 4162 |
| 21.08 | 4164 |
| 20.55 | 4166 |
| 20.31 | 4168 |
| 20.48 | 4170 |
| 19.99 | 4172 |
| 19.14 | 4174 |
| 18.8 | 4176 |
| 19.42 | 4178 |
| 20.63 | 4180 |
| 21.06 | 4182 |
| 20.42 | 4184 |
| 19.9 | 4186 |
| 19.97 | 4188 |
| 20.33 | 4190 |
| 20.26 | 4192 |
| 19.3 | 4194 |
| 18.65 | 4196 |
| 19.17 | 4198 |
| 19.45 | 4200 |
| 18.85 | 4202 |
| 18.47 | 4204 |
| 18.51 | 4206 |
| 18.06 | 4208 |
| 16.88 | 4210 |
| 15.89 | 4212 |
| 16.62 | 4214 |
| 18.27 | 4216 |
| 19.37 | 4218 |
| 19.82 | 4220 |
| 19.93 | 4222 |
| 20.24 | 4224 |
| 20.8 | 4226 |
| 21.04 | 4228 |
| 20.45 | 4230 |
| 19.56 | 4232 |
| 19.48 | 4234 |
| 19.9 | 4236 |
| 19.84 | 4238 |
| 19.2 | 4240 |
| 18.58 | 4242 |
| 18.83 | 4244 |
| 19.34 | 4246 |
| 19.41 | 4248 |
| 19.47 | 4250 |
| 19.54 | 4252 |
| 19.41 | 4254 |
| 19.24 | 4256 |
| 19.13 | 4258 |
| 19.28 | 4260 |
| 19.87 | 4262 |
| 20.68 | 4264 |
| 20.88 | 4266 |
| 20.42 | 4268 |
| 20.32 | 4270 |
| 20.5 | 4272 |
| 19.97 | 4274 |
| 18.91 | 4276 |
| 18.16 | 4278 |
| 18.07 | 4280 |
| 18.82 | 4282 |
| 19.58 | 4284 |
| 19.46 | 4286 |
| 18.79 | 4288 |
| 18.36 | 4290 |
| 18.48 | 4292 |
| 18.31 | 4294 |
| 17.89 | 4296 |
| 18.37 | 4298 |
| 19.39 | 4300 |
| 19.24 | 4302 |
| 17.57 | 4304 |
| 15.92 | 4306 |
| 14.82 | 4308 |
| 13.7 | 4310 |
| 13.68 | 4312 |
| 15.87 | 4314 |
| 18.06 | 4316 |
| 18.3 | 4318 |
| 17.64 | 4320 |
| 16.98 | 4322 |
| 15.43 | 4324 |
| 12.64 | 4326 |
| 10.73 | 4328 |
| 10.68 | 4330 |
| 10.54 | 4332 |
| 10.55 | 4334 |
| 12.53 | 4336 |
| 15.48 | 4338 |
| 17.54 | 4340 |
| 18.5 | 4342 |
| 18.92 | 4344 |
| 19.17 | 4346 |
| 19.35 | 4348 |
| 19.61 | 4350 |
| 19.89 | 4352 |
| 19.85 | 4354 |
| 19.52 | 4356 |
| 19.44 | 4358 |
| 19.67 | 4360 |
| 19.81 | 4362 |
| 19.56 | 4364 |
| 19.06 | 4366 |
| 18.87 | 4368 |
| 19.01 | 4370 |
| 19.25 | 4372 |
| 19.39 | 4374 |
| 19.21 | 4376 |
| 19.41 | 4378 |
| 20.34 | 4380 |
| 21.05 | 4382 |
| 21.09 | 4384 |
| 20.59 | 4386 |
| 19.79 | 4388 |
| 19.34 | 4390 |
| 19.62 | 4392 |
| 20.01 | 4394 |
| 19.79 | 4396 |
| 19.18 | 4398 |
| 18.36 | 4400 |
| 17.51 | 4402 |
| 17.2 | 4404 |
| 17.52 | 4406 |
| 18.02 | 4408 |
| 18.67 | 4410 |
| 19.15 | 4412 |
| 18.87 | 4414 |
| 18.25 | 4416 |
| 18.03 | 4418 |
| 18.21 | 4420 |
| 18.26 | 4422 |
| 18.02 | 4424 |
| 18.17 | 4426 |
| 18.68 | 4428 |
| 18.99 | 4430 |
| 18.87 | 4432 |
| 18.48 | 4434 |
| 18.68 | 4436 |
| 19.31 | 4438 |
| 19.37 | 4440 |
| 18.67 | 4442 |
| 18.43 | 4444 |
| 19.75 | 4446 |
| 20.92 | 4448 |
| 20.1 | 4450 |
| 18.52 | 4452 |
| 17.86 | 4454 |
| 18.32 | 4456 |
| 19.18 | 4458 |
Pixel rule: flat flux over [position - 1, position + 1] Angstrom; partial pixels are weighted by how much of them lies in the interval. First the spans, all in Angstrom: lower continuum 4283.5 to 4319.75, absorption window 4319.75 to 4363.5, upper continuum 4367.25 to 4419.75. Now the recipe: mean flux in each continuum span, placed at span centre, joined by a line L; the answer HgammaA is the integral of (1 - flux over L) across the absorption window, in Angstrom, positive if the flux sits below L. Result 4.0 Angstrom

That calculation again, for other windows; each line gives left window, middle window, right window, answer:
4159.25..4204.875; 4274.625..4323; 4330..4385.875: 2.9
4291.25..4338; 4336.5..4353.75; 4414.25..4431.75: -2.2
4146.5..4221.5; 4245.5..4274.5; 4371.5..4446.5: -0.9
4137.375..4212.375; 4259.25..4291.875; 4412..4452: -0.5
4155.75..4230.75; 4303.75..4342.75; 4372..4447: 9.0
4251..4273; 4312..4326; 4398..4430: 2.0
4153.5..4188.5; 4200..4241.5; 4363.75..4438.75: 1.7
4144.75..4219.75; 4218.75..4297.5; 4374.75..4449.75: -1.1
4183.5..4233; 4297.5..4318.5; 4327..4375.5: 1.4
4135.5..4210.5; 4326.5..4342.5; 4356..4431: 5.0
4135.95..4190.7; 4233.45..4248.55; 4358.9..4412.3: 0.2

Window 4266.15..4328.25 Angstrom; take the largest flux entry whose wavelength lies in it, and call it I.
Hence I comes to 20.5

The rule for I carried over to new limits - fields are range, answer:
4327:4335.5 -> 10.73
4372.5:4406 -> 21.09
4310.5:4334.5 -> 18.3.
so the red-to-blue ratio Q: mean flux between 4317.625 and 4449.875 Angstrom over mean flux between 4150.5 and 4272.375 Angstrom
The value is 0.93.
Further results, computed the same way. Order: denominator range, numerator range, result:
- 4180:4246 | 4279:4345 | 0.85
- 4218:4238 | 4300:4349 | 0.78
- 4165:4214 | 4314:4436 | 0.94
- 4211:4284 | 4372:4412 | 0.99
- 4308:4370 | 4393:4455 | 1.12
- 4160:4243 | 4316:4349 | 0.79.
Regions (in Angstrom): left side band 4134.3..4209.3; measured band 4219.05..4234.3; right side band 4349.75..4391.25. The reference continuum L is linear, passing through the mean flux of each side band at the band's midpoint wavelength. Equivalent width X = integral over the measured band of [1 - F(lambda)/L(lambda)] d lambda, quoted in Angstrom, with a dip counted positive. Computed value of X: -0.5 Angstrom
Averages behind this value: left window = 19.6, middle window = 20.2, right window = 19.7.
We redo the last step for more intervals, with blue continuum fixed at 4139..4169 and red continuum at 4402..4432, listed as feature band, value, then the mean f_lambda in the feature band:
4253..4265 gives -0.33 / 19.6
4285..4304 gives 0.26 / 18.6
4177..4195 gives -0.66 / 20.1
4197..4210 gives 0.50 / 18.6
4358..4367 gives -0.47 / 19.5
